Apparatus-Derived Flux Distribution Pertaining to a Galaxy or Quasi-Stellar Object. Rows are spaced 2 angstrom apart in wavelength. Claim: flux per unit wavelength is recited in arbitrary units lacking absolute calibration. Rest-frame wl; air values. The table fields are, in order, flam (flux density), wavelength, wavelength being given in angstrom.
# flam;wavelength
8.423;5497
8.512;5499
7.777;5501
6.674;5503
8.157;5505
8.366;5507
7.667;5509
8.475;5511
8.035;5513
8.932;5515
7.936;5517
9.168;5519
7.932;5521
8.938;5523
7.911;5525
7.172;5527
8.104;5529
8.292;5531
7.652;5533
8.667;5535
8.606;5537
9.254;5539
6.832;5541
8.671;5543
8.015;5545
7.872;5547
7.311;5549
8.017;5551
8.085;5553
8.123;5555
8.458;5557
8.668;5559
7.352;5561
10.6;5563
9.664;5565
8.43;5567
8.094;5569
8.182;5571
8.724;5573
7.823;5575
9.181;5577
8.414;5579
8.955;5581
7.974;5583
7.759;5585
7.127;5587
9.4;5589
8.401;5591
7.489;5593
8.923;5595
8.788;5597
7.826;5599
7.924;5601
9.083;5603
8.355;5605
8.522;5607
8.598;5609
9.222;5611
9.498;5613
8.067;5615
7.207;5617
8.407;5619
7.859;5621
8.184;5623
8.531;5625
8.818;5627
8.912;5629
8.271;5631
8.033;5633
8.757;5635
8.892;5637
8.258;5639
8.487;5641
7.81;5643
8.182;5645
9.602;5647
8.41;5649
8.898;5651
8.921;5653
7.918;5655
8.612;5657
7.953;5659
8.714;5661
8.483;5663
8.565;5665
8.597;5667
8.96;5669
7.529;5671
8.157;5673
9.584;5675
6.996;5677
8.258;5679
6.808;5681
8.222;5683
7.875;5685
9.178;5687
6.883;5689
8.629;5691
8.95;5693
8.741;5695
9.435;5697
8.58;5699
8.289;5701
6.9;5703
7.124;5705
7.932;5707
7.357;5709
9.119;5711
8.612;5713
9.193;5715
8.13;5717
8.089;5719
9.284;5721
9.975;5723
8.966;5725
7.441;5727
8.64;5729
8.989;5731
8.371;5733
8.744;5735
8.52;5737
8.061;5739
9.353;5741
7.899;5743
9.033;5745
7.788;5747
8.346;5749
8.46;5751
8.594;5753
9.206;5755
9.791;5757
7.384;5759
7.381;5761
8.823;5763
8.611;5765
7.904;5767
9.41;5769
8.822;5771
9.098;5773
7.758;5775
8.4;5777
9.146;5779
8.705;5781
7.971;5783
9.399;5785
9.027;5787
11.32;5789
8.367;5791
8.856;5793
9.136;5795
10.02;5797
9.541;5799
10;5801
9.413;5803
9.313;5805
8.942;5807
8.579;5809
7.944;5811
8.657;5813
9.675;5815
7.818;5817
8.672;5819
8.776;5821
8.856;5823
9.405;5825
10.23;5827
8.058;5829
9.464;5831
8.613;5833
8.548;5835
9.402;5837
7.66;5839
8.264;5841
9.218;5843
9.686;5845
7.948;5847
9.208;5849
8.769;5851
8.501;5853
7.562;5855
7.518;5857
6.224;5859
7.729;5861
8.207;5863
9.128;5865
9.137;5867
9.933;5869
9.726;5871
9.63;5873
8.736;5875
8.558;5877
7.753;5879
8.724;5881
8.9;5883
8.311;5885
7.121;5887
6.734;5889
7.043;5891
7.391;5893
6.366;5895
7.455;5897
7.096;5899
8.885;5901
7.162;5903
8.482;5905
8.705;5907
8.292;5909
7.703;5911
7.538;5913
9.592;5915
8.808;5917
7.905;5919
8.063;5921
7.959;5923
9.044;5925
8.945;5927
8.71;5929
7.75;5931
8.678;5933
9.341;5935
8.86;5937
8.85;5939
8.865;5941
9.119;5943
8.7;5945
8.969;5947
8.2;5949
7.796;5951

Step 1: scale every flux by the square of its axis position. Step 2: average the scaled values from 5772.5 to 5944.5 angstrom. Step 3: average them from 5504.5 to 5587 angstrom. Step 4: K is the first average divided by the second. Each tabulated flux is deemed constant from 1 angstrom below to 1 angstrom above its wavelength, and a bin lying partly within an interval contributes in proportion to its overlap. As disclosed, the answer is 1.2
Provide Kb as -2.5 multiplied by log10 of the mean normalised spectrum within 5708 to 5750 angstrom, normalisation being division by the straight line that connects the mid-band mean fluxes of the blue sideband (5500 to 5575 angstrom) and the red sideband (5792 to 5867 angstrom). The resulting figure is 0.001 mag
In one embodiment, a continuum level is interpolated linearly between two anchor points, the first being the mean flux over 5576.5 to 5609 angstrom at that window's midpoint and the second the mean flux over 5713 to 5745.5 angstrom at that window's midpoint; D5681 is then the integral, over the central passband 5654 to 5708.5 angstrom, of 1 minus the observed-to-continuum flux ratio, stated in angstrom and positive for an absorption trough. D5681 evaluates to 2.2 angstrom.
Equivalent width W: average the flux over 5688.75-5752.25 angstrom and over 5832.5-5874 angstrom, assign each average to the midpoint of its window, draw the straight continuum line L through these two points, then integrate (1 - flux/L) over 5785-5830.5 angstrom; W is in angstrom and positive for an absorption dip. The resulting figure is -3.08 angstrom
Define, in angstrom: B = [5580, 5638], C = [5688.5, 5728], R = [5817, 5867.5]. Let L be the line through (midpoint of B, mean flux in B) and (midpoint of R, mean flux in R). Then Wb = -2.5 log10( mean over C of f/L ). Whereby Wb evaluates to 0.01 mag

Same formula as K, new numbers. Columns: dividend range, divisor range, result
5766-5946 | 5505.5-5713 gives 1.12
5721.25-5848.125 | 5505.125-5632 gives 1.14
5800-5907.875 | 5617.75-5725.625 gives 1.07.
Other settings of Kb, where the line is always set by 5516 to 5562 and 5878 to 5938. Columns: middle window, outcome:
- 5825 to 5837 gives -0.12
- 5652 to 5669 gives -0.05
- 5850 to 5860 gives 0.05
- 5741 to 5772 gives -0.05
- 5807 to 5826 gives -0.08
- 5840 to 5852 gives -0.09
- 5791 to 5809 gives -0.15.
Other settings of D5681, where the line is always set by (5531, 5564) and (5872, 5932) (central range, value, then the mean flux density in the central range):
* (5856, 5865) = 0.6 angstrom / 7.61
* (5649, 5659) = -0.4 angstrom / 8.51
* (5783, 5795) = -1.6 angstrom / 9.25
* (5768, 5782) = -1.0 angstrom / 8.76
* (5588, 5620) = -0.9 angstrom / 8.48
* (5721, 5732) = -0.9 angstrom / 8.85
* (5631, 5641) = -0.3 angstrom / 8.46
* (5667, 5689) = 0.2 angstrom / 8.12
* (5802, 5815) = -1.2 angstrom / 8.87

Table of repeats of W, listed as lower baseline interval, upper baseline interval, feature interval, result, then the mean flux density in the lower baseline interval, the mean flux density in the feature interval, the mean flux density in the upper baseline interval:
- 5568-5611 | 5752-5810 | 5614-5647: 0.6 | 8.38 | 8.33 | 8.93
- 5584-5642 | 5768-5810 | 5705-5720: 0.9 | 8.4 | 8.27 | 9.11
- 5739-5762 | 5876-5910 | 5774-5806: -3.4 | 8.46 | 9.15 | 7.82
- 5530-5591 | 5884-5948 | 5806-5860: -2.4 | 8.34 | 8.6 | 8.2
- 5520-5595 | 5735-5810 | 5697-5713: 1.1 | 8.28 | 8.04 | 8.82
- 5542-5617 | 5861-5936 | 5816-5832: -1.1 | 8.41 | 8.91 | 8.3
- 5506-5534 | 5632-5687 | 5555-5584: -1.2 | 8.18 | 8.59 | 8.37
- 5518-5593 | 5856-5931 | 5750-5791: -2.6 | 8.31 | 8.75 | 8.19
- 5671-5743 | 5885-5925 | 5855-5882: -1.9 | 8.36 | 8.5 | 7.85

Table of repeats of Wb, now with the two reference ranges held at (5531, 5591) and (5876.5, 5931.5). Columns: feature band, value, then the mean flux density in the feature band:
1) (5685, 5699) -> -0.046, 8.58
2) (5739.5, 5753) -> -0.039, 8.47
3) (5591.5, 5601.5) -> 0.013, 8.21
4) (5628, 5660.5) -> -0.030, 8.5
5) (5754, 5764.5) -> -0.047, 8.52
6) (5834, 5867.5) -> -0.040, 8.38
